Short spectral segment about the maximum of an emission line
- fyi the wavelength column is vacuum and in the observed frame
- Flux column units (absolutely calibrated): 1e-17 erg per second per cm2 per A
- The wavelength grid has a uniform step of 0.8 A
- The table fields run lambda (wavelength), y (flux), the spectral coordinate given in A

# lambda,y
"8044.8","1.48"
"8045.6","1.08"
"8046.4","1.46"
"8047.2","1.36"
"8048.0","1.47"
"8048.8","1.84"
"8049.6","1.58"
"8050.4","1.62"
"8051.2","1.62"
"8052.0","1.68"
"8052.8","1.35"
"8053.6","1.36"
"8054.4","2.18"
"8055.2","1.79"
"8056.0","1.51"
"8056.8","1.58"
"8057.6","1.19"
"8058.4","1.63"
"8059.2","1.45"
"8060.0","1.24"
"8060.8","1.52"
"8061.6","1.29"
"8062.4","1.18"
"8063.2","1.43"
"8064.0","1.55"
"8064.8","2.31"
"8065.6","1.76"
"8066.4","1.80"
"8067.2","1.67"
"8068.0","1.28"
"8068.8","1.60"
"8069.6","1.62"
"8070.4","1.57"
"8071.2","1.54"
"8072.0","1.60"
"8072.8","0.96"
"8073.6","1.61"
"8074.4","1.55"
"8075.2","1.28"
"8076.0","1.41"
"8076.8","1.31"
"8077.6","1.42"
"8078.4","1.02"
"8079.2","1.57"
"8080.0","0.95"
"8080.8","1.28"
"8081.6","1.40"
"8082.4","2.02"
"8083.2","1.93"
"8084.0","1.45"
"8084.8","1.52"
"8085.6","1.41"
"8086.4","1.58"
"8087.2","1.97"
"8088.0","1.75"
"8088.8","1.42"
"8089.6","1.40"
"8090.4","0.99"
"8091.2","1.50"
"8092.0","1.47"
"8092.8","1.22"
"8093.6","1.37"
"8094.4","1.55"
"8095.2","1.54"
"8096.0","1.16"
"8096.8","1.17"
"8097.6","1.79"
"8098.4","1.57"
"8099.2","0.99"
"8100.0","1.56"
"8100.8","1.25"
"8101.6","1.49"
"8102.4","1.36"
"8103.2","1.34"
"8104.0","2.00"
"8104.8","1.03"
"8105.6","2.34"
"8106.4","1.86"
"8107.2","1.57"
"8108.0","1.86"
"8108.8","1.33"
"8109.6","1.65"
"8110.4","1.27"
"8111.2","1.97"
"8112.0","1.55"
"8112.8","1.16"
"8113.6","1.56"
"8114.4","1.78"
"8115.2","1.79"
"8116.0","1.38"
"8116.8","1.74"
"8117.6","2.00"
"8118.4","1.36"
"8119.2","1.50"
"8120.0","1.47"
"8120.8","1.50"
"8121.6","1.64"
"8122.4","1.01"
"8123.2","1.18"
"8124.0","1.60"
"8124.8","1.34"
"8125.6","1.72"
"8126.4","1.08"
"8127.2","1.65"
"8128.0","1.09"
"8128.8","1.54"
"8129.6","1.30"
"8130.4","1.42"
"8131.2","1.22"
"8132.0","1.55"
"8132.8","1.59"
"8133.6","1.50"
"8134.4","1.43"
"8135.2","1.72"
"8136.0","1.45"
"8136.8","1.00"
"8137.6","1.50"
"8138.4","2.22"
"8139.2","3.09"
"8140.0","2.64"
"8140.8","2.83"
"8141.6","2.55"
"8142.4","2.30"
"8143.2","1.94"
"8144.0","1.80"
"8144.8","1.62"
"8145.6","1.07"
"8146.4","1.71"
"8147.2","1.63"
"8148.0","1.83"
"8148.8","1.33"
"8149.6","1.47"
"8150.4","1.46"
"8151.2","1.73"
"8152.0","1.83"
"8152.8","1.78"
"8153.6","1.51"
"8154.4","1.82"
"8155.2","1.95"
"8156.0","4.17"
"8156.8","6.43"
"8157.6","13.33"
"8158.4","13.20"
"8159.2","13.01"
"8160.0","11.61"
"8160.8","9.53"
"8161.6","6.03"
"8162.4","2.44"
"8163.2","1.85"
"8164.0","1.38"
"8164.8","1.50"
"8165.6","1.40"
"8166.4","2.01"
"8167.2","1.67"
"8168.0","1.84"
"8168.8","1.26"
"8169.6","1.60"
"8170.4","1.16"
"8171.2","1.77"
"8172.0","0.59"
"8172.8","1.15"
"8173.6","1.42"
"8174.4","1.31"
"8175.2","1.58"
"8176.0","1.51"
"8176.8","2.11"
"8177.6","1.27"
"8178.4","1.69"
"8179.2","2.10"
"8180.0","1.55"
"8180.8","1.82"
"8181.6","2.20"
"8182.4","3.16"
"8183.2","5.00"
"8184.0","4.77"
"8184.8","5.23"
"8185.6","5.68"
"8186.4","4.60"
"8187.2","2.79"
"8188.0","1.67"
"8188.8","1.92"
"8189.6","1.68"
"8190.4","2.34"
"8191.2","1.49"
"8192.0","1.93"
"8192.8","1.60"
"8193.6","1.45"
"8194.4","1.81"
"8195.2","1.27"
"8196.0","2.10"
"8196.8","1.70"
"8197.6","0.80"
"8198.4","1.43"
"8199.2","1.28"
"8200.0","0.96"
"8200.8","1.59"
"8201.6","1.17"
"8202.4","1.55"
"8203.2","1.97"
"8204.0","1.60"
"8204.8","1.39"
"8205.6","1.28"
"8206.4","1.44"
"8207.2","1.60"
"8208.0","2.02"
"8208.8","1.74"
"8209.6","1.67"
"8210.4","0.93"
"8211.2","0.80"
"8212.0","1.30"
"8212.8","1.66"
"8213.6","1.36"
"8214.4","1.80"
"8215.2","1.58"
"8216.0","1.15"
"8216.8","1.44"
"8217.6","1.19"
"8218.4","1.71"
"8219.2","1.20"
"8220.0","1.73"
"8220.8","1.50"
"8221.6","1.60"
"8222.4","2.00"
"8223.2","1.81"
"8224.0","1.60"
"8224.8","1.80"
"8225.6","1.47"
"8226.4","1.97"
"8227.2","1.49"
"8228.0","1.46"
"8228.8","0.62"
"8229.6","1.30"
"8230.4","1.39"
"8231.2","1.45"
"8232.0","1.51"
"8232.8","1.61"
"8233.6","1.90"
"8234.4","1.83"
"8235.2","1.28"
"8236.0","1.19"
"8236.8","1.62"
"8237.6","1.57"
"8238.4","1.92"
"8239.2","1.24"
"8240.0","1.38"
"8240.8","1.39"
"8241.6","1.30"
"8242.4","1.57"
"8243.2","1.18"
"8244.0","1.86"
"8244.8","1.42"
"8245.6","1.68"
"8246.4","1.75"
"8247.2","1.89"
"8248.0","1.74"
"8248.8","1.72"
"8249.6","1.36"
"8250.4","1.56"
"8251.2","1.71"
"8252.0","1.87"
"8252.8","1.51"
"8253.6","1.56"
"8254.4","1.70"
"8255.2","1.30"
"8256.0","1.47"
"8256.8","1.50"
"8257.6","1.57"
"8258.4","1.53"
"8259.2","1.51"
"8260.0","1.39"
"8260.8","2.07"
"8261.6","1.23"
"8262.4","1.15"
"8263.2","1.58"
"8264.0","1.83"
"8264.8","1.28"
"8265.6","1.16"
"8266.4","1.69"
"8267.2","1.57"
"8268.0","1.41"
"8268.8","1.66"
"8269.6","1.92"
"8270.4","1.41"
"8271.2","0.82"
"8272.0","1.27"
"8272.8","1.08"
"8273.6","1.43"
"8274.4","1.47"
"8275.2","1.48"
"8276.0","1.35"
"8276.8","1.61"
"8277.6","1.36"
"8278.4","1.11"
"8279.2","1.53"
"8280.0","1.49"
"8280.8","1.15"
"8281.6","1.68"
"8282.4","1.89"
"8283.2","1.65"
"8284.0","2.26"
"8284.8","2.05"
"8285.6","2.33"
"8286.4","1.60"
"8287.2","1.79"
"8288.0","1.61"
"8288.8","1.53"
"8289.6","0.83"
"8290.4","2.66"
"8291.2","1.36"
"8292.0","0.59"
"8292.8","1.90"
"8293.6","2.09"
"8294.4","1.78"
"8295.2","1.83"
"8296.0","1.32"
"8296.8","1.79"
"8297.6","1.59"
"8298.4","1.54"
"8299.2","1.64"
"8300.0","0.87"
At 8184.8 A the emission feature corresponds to [N II]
